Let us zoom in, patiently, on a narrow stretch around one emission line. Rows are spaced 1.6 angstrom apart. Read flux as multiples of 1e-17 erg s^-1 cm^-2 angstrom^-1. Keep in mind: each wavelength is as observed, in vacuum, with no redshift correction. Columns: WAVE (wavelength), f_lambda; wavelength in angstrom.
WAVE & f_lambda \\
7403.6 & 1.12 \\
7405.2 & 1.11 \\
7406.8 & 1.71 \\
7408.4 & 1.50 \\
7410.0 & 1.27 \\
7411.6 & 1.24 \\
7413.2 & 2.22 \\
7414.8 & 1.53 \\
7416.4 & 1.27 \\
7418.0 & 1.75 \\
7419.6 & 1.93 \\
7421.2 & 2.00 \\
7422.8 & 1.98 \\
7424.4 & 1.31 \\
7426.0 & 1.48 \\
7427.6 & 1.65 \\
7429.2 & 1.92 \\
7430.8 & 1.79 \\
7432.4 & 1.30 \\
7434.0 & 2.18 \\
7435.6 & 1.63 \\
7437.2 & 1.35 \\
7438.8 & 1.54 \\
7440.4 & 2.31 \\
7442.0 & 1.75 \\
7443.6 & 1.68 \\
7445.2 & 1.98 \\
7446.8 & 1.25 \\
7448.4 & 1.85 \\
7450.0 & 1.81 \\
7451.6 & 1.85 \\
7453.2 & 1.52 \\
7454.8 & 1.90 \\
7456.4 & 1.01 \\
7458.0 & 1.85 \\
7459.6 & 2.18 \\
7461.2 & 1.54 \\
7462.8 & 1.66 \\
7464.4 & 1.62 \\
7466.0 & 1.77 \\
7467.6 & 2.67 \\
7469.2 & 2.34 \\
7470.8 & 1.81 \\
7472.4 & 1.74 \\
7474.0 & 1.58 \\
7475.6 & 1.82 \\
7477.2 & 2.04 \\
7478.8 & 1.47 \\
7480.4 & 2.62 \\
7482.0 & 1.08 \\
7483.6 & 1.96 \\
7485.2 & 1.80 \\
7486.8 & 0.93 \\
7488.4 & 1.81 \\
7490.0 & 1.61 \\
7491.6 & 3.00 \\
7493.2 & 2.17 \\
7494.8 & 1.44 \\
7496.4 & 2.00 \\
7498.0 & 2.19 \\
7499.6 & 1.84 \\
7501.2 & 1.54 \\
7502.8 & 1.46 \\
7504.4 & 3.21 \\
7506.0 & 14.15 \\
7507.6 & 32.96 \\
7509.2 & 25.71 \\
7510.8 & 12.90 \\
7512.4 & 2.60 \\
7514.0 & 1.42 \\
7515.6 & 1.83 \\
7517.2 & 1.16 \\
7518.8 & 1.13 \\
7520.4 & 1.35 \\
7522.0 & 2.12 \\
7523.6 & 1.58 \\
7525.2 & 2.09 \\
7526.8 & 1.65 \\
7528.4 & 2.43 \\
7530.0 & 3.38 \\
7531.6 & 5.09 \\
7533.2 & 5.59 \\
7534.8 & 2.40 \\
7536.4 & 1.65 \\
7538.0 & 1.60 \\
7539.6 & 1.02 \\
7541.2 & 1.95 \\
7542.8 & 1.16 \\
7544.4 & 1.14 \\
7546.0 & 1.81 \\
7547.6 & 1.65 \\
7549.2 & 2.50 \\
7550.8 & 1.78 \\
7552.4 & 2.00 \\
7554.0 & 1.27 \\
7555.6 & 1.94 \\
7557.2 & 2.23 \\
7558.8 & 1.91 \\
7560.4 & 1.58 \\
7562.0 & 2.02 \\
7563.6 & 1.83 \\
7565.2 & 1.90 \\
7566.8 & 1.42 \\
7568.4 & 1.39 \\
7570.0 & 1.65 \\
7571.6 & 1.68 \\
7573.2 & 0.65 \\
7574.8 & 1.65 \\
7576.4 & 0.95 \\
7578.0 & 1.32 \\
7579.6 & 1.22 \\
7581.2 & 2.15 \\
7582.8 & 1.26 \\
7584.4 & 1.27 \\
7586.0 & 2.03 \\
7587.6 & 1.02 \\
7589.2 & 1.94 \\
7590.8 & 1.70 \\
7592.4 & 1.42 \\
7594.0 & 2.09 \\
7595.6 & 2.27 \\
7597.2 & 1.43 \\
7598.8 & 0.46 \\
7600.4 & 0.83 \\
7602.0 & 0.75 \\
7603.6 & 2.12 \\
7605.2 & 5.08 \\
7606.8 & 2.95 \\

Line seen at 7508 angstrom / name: H-alpha 6563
